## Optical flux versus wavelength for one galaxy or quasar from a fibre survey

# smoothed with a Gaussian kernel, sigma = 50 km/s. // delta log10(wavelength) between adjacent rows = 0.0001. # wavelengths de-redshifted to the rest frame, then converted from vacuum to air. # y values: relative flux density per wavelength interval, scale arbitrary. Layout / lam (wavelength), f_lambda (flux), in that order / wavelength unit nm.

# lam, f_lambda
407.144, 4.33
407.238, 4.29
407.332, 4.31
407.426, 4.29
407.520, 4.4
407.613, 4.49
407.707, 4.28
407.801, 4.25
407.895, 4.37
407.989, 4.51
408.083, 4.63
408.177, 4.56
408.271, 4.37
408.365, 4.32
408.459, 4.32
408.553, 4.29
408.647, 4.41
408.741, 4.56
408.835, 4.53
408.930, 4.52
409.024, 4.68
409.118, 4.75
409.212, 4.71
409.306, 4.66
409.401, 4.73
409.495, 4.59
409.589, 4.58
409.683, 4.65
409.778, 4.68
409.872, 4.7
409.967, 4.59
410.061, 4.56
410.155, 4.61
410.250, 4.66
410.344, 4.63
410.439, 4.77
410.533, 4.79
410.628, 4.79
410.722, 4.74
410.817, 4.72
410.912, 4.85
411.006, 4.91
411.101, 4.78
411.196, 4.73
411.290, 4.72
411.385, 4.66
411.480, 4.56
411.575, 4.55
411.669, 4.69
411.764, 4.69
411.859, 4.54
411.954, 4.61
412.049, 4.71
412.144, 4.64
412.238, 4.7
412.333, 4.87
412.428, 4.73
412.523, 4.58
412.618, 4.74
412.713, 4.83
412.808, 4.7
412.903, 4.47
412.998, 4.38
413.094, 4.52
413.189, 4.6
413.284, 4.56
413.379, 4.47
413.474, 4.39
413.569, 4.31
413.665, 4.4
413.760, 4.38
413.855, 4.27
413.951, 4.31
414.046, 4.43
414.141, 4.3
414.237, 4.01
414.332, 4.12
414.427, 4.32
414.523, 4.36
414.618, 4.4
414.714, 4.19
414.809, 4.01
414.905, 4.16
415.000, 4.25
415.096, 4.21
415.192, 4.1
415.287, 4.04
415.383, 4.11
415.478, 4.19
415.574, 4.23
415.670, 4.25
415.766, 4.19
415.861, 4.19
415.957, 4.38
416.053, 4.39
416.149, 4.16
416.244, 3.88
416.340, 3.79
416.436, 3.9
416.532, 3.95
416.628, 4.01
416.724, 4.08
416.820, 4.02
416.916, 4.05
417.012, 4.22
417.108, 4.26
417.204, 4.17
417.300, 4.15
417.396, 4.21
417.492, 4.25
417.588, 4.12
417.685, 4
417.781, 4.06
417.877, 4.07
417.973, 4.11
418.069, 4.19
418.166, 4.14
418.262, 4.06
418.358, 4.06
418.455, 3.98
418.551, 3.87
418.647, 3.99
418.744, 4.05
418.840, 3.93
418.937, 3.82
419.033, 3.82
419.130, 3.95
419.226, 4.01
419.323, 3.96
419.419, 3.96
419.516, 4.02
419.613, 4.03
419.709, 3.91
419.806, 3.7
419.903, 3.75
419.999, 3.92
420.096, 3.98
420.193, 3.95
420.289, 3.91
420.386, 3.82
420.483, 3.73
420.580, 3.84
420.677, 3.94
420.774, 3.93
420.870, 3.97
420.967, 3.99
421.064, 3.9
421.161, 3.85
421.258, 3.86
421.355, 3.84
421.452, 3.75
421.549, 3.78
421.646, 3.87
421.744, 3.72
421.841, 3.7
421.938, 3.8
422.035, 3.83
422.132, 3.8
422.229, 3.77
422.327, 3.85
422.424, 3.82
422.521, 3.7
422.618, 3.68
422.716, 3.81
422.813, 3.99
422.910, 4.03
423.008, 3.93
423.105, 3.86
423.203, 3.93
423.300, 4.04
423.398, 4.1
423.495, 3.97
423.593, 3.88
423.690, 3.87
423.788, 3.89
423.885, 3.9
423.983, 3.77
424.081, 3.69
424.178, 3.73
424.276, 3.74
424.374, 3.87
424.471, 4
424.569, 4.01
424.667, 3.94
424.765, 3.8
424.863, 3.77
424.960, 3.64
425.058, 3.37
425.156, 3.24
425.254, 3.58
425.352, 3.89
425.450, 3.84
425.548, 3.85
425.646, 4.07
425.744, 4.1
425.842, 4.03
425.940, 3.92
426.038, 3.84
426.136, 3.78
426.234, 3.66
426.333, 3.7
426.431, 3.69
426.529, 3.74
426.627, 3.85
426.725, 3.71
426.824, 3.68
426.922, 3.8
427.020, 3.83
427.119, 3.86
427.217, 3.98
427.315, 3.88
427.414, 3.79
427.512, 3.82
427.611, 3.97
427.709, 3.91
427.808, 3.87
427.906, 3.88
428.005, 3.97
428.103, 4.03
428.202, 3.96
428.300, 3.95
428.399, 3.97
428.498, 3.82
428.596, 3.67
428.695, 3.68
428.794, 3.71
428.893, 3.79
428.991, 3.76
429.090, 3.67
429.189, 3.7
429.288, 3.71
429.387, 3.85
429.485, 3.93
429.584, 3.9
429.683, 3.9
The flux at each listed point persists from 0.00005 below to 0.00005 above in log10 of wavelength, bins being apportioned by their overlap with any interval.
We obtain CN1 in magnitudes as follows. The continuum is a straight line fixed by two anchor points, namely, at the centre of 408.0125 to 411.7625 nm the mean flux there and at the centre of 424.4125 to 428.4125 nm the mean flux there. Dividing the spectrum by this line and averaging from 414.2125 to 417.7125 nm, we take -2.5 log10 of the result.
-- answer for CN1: 0.05 mag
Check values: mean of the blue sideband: 4.63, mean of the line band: 4.15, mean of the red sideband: 3.83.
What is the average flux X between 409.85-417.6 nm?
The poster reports 4.41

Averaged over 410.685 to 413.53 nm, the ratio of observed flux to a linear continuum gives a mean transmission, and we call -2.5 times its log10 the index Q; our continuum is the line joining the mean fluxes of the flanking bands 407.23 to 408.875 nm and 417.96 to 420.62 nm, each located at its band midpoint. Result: -0.10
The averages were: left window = 4.4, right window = 3.94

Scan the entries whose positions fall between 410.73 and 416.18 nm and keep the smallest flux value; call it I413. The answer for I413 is 4.01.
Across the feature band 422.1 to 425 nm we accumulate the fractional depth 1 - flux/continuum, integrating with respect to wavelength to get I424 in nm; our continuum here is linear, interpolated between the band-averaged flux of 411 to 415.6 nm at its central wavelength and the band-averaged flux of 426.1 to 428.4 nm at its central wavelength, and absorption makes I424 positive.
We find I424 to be 0.10 nm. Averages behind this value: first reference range 4.45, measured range 3.86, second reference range 3.84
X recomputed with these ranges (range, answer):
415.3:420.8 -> 4.03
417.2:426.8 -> 3.88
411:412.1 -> 4.67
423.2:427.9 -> 3.83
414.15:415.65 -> 4.18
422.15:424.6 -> 3.87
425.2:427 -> 3.82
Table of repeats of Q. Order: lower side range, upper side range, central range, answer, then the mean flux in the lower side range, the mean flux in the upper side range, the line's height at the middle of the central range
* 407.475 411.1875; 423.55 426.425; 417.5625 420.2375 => 0.04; 4.59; 3.8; 4.11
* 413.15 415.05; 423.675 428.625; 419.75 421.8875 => 0.05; 4.31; 3.83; 4.04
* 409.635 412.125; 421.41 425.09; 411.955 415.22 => 0.02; 4.69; 3.83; 4.5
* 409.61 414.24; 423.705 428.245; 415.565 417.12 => 0.06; 4.61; 3.82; 4.36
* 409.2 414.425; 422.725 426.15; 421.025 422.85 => 0.05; 4.59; 3.85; 4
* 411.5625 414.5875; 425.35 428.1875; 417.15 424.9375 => 0.06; 4.51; 3.86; 4.13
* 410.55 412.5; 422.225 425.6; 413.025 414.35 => 0.05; 4.71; 3.82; 4.55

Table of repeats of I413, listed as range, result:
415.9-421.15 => 3.7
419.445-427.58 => 3.24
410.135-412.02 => 4.54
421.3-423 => 3.68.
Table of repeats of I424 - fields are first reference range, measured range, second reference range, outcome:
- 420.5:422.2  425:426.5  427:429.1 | 0.03 nm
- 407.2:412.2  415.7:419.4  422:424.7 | 0.10 nm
